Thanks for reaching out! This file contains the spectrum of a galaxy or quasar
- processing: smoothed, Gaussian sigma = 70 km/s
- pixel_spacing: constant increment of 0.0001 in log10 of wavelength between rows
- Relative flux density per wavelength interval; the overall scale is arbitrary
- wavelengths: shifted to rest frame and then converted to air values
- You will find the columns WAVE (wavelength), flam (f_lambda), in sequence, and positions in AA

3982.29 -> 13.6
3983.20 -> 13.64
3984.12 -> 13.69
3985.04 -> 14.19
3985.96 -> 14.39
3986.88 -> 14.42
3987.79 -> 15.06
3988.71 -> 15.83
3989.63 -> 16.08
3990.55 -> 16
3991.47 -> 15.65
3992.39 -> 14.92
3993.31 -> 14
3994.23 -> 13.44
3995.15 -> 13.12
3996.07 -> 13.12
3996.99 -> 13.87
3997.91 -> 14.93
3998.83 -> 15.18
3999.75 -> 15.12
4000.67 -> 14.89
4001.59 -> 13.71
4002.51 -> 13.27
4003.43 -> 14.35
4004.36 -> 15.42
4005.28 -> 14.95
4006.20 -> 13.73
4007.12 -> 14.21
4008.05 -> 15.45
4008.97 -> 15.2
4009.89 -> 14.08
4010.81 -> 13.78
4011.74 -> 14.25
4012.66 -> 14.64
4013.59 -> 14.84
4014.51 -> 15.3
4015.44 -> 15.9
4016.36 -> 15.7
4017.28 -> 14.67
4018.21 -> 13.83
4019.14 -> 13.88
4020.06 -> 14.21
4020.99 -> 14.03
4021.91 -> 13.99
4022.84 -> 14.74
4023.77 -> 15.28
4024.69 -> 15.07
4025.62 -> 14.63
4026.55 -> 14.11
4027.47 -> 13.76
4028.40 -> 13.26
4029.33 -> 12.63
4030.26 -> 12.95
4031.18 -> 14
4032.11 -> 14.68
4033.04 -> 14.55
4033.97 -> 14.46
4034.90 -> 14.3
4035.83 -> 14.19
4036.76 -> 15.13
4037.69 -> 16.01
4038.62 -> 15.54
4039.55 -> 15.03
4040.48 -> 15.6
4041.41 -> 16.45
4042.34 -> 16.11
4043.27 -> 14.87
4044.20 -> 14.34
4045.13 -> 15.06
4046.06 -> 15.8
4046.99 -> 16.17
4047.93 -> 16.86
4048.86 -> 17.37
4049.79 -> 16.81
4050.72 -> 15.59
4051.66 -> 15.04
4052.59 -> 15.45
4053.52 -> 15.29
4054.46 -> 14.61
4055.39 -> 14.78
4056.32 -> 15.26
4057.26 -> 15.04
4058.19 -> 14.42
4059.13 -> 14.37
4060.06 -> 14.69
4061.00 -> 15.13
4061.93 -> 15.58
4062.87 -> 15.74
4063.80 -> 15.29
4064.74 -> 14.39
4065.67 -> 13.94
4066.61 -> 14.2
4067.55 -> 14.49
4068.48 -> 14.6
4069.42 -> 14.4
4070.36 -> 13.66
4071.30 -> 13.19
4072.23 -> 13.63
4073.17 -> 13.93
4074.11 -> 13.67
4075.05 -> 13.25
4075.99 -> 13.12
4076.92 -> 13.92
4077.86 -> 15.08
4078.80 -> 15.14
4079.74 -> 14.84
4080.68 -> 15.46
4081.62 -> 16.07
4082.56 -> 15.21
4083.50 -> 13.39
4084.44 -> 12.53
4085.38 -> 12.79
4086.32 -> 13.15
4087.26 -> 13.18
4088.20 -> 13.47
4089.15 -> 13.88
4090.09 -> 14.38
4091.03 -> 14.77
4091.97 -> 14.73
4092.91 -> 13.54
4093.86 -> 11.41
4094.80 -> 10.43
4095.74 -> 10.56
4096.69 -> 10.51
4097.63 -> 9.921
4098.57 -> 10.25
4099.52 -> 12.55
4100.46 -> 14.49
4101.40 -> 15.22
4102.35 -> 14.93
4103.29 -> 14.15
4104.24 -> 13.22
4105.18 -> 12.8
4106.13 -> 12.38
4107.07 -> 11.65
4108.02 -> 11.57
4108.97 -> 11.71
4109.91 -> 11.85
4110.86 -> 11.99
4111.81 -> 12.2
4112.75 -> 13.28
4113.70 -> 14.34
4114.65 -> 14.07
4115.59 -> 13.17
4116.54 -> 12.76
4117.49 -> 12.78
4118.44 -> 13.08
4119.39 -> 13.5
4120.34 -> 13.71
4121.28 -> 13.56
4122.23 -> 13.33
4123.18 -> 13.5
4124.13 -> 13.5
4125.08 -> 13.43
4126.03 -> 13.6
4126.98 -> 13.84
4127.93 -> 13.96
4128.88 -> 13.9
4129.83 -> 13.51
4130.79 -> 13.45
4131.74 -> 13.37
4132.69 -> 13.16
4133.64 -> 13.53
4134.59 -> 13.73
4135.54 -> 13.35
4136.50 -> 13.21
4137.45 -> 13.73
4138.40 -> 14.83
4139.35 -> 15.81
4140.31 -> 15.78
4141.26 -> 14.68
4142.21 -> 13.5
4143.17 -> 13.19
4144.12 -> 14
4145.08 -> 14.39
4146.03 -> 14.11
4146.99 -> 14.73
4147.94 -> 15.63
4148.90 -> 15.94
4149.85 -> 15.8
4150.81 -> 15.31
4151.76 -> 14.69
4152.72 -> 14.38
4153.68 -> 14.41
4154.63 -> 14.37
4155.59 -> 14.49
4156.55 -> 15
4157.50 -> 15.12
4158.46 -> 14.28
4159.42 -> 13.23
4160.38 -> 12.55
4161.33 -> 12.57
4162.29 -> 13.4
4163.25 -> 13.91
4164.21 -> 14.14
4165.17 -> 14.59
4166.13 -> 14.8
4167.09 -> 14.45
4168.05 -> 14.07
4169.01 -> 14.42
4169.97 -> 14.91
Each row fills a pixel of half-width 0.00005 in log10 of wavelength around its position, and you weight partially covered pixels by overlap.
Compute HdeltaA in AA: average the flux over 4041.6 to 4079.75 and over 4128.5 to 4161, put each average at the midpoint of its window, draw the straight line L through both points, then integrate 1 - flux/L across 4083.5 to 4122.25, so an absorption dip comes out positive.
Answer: 4.5 AA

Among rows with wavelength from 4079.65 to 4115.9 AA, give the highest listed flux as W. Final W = 16.07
